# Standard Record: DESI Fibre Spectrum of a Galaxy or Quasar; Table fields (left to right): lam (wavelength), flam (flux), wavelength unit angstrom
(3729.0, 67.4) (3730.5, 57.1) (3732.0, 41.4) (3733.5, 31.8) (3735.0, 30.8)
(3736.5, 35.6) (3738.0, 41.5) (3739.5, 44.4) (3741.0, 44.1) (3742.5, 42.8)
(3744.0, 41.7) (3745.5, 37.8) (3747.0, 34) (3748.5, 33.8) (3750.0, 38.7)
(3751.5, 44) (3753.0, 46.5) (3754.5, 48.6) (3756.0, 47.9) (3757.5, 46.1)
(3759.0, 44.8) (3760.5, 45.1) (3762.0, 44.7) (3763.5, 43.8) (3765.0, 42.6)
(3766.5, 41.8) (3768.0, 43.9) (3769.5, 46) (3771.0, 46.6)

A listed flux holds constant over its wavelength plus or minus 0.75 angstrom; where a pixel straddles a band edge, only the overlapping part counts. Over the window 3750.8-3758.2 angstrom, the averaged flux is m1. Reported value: 46.6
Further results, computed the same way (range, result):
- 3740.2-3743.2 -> 43.5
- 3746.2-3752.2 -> 37.6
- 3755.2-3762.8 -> 45.7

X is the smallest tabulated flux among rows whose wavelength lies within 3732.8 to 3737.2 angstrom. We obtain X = 30.8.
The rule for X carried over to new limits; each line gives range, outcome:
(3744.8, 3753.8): 33.8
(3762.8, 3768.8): 41.8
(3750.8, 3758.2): 44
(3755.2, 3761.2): 44.8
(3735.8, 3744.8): 35.6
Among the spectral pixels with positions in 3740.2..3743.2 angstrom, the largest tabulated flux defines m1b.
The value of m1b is 44.1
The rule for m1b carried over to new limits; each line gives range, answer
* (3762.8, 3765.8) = 43.8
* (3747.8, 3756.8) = 48.6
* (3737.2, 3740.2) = 44.4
